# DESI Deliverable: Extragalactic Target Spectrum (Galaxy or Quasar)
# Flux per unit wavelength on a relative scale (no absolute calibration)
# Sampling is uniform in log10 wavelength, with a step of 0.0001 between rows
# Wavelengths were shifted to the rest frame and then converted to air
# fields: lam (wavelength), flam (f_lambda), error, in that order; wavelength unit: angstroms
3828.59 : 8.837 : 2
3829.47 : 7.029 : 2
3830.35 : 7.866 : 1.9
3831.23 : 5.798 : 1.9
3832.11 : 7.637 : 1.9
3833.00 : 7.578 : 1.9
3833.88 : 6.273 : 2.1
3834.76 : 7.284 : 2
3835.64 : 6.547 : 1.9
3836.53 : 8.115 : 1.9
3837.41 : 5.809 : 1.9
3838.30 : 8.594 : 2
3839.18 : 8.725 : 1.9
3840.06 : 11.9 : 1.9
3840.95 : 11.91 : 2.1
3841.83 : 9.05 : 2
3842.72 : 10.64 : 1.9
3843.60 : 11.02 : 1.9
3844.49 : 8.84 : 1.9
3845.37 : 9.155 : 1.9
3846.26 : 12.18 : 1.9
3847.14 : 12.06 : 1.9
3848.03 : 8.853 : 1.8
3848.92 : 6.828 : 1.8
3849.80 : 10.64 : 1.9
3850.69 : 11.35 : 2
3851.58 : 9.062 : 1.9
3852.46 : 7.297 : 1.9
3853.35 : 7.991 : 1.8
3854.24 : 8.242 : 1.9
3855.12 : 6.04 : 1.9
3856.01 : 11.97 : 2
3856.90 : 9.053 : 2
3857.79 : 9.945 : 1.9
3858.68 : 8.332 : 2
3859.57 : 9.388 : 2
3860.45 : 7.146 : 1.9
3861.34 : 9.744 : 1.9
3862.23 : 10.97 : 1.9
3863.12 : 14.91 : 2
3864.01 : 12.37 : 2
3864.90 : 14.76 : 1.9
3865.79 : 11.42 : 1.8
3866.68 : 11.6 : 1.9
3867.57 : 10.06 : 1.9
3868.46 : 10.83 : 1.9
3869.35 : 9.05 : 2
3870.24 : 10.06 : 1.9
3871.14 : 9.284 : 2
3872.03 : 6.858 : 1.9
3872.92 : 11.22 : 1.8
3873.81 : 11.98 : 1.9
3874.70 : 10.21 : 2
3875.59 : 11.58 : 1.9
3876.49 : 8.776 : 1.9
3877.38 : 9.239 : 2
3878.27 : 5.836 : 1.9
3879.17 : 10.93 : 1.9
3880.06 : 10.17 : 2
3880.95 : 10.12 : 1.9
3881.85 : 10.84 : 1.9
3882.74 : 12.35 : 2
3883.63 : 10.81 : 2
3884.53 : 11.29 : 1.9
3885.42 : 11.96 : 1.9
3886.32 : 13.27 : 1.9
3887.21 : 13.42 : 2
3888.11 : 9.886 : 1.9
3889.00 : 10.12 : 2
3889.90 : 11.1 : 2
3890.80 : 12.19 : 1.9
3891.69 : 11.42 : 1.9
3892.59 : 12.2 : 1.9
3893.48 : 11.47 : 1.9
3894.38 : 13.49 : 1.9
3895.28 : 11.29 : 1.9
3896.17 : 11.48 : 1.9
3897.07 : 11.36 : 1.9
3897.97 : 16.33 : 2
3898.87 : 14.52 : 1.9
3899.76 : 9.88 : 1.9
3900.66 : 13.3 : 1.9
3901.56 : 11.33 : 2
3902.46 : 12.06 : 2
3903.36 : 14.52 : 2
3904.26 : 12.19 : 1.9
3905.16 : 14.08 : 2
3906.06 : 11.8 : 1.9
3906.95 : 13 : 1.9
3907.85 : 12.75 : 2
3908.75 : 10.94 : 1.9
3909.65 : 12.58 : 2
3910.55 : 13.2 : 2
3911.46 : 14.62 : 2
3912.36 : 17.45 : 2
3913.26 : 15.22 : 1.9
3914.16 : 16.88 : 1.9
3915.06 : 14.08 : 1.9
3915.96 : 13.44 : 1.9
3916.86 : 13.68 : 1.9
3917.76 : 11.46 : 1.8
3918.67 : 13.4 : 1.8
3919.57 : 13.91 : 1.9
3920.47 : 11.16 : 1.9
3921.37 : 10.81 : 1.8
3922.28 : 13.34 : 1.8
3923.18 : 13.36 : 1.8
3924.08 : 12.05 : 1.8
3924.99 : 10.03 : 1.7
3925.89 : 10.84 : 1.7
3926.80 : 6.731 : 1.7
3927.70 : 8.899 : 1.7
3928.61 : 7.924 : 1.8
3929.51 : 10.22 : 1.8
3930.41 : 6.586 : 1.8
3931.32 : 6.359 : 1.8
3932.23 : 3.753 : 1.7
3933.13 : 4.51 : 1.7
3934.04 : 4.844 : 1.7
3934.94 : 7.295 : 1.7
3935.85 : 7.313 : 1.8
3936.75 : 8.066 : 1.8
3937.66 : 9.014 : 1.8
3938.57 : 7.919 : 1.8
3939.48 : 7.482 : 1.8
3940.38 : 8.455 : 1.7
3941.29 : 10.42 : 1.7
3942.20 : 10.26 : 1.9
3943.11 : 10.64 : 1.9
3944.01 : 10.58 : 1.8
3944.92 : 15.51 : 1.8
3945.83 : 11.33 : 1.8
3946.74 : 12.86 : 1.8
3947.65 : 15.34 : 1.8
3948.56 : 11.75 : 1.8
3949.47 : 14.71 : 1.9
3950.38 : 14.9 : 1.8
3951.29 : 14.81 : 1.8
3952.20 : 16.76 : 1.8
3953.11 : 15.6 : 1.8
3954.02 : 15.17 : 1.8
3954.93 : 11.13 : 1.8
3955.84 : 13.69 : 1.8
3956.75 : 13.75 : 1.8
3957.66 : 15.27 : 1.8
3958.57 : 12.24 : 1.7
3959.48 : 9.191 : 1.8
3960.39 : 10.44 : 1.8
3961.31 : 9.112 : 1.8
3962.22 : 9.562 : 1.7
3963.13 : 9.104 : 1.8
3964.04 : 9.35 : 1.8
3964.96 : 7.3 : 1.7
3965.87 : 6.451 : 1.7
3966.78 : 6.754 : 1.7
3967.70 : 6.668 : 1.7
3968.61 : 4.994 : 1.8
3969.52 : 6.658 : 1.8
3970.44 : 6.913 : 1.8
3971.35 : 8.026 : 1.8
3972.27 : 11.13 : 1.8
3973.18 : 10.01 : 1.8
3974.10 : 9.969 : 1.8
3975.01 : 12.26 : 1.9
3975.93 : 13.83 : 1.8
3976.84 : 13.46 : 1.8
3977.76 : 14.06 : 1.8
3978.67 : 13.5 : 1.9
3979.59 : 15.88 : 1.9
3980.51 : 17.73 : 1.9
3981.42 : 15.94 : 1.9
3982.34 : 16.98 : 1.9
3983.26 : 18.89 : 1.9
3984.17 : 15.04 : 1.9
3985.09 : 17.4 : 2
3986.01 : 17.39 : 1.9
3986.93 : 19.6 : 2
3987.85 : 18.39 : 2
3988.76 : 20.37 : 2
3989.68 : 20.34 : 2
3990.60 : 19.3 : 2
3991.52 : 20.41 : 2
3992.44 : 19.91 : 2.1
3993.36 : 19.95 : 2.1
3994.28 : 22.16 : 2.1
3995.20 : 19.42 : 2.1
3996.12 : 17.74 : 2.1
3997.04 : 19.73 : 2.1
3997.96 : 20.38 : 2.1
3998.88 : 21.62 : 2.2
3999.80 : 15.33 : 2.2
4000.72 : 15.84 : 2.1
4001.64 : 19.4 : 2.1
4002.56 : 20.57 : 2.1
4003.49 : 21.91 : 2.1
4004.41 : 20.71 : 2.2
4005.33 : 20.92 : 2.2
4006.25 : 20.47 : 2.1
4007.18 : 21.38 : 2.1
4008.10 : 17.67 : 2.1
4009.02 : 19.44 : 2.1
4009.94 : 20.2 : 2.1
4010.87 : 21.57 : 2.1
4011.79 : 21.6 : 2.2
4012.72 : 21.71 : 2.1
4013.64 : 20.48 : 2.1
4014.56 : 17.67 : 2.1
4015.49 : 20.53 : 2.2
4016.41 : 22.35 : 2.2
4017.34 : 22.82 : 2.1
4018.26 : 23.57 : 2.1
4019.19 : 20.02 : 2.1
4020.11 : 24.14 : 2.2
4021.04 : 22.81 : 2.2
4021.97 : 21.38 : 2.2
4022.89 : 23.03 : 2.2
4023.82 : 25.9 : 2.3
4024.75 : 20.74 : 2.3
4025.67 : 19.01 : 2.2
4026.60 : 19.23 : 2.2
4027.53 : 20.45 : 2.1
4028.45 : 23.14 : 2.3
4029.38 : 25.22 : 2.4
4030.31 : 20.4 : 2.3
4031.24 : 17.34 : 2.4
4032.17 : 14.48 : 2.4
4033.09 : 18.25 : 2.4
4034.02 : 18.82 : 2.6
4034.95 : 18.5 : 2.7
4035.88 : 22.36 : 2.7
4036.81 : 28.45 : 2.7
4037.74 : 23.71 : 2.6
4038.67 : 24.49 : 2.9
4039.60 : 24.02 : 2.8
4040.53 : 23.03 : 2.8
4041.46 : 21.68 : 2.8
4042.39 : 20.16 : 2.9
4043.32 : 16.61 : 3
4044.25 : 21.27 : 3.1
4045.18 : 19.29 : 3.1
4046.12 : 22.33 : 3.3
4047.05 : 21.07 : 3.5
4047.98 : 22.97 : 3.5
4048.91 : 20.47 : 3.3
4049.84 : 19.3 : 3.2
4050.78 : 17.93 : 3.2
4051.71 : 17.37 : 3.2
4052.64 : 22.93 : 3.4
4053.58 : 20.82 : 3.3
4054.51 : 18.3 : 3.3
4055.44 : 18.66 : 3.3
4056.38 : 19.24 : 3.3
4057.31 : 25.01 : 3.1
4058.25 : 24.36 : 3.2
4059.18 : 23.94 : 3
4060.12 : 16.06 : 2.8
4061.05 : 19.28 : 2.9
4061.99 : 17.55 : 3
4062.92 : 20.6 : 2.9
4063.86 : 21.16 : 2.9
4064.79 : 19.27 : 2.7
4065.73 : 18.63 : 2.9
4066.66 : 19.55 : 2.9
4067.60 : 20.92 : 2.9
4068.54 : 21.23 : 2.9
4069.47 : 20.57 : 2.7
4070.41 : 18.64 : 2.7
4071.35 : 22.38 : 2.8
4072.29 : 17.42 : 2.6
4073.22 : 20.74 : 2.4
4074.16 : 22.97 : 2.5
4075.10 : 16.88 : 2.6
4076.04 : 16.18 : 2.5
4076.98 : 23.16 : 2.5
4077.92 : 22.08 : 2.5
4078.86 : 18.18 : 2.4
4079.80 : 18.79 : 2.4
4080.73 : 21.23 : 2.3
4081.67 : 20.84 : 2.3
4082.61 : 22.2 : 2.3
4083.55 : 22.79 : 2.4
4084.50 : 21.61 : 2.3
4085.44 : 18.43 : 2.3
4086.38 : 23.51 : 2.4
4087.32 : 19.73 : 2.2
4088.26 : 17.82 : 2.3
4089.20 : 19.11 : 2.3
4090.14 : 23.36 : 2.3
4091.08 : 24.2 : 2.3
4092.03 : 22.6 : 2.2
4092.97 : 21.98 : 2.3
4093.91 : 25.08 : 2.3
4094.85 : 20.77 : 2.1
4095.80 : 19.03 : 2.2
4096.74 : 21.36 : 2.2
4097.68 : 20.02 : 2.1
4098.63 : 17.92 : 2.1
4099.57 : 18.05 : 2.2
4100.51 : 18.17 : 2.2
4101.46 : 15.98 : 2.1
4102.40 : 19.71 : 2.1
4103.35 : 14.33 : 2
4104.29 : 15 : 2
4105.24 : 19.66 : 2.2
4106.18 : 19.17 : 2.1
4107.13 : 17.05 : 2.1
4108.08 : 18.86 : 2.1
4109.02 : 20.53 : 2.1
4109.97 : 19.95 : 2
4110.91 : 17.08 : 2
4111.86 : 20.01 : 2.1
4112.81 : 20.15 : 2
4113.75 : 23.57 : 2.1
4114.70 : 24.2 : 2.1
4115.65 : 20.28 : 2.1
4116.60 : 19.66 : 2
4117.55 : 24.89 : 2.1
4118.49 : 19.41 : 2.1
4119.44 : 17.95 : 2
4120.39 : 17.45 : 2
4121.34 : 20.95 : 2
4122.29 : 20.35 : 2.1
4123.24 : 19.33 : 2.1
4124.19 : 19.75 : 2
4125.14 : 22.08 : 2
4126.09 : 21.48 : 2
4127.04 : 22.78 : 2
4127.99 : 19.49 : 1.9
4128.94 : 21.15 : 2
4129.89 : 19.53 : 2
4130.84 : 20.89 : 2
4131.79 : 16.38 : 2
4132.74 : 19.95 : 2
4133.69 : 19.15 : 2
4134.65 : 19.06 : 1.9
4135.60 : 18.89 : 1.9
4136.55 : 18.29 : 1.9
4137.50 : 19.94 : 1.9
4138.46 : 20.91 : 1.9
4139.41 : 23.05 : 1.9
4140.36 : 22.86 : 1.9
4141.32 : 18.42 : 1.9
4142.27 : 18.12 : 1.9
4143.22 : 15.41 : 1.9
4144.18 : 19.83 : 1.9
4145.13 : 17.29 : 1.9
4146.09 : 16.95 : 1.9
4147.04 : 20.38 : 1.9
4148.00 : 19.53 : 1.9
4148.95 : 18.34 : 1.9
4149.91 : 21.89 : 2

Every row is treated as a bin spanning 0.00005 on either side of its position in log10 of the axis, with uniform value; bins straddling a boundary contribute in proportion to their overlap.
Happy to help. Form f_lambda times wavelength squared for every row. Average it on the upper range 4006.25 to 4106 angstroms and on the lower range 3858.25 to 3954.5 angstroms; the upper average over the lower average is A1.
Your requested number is 1.96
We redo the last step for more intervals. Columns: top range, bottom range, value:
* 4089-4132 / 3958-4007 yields 1.42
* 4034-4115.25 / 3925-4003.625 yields 1.67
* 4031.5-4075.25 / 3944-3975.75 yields 1.93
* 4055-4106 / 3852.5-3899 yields 2.08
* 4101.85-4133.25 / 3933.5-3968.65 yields 2.00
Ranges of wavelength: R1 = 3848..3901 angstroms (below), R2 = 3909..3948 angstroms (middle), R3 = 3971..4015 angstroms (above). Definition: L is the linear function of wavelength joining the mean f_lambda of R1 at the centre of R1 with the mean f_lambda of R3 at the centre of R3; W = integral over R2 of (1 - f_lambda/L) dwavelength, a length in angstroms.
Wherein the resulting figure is 8.6 angstroms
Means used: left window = 10.6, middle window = 10.8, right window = 17.9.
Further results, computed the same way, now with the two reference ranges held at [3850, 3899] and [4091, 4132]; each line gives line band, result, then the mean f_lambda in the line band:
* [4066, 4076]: -0.9 angstroms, 19.9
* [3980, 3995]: -3.6 angstroms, 18.7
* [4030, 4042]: -3.0 angstroms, 21.2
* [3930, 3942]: 5.5 angstroms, 7.14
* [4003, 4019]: -4.8 angstroms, 20.9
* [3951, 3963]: 1.0 angstroms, 12.7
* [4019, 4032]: -3.9 angstroms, 21.5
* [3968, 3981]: 3.0 angstroms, 11.3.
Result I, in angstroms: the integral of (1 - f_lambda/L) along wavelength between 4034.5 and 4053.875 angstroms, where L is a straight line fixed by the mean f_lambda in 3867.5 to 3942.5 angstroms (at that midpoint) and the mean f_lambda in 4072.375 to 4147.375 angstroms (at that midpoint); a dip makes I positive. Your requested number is -4.9 angstroms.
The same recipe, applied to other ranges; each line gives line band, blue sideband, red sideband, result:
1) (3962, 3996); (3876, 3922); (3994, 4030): 8.33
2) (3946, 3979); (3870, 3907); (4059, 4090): 7.83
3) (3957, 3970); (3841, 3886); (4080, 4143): 4.82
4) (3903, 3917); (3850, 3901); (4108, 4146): -2.07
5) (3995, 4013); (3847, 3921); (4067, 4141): -4.13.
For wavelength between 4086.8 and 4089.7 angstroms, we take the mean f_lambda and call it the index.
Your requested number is 19.1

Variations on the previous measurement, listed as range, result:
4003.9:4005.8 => 20.9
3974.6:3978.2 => 13.4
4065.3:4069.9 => 20.2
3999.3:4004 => 18.7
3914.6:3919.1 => 13.2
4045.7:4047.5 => 21.7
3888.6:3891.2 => 11.1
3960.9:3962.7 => 9.36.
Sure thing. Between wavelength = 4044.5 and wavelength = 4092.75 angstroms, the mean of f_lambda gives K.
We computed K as 20.5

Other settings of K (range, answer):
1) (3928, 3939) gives 7.01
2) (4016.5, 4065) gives 21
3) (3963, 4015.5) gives 16.3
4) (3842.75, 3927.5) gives 11.3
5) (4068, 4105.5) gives 20.1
